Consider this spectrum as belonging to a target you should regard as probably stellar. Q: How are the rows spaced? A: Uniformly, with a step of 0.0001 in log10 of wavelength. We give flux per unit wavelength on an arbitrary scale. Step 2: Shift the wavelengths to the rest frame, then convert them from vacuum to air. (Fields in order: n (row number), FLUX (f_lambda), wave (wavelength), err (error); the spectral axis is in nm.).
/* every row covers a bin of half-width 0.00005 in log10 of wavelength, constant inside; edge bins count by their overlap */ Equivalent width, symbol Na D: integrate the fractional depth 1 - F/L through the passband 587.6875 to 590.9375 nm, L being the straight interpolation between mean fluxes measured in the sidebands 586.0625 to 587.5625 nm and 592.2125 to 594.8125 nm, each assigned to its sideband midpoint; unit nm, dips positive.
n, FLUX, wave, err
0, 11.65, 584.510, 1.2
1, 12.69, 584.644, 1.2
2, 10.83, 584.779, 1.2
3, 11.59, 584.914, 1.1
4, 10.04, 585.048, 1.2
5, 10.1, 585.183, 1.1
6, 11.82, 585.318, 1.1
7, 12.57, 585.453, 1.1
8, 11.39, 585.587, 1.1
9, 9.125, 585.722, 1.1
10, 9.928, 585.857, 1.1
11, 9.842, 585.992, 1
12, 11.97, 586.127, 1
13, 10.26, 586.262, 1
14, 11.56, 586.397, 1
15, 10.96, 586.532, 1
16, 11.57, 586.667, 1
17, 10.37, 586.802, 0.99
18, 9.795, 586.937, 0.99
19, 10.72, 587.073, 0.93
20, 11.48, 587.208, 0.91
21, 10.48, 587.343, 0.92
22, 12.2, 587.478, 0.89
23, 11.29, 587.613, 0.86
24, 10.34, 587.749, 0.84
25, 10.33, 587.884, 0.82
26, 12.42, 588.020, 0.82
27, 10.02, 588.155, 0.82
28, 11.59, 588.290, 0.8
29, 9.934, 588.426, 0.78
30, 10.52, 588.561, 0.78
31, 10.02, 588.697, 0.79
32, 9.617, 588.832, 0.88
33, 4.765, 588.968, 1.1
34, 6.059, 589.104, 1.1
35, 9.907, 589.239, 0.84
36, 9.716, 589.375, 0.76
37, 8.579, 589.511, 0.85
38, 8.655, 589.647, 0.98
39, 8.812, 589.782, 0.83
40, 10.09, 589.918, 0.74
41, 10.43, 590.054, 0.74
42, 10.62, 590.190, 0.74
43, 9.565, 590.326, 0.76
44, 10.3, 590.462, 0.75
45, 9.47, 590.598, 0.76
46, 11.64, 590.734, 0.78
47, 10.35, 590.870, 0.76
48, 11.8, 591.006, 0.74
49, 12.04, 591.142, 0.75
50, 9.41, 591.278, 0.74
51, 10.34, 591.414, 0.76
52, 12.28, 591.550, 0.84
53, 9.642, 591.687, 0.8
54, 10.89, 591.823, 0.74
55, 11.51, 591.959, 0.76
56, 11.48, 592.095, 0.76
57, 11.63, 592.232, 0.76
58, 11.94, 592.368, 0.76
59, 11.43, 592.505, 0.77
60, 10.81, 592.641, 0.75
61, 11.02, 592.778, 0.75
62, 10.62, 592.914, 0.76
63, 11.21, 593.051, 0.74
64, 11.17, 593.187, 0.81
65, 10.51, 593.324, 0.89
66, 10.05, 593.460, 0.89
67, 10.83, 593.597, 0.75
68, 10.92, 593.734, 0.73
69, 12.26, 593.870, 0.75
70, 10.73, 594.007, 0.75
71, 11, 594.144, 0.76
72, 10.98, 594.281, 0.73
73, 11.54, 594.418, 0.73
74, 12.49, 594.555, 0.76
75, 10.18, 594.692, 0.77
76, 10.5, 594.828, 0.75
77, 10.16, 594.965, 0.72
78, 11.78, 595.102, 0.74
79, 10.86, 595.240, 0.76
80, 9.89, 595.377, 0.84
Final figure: 0.39 nm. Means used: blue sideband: 11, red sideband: 11.1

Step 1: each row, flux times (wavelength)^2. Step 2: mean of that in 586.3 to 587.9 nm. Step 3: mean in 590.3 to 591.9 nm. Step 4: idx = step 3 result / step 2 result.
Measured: 1.0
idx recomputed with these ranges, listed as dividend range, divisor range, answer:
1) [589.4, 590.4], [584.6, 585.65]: 0.85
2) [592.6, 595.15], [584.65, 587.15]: 1.04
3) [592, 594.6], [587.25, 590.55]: 1.15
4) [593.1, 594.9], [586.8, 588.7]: 1.04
